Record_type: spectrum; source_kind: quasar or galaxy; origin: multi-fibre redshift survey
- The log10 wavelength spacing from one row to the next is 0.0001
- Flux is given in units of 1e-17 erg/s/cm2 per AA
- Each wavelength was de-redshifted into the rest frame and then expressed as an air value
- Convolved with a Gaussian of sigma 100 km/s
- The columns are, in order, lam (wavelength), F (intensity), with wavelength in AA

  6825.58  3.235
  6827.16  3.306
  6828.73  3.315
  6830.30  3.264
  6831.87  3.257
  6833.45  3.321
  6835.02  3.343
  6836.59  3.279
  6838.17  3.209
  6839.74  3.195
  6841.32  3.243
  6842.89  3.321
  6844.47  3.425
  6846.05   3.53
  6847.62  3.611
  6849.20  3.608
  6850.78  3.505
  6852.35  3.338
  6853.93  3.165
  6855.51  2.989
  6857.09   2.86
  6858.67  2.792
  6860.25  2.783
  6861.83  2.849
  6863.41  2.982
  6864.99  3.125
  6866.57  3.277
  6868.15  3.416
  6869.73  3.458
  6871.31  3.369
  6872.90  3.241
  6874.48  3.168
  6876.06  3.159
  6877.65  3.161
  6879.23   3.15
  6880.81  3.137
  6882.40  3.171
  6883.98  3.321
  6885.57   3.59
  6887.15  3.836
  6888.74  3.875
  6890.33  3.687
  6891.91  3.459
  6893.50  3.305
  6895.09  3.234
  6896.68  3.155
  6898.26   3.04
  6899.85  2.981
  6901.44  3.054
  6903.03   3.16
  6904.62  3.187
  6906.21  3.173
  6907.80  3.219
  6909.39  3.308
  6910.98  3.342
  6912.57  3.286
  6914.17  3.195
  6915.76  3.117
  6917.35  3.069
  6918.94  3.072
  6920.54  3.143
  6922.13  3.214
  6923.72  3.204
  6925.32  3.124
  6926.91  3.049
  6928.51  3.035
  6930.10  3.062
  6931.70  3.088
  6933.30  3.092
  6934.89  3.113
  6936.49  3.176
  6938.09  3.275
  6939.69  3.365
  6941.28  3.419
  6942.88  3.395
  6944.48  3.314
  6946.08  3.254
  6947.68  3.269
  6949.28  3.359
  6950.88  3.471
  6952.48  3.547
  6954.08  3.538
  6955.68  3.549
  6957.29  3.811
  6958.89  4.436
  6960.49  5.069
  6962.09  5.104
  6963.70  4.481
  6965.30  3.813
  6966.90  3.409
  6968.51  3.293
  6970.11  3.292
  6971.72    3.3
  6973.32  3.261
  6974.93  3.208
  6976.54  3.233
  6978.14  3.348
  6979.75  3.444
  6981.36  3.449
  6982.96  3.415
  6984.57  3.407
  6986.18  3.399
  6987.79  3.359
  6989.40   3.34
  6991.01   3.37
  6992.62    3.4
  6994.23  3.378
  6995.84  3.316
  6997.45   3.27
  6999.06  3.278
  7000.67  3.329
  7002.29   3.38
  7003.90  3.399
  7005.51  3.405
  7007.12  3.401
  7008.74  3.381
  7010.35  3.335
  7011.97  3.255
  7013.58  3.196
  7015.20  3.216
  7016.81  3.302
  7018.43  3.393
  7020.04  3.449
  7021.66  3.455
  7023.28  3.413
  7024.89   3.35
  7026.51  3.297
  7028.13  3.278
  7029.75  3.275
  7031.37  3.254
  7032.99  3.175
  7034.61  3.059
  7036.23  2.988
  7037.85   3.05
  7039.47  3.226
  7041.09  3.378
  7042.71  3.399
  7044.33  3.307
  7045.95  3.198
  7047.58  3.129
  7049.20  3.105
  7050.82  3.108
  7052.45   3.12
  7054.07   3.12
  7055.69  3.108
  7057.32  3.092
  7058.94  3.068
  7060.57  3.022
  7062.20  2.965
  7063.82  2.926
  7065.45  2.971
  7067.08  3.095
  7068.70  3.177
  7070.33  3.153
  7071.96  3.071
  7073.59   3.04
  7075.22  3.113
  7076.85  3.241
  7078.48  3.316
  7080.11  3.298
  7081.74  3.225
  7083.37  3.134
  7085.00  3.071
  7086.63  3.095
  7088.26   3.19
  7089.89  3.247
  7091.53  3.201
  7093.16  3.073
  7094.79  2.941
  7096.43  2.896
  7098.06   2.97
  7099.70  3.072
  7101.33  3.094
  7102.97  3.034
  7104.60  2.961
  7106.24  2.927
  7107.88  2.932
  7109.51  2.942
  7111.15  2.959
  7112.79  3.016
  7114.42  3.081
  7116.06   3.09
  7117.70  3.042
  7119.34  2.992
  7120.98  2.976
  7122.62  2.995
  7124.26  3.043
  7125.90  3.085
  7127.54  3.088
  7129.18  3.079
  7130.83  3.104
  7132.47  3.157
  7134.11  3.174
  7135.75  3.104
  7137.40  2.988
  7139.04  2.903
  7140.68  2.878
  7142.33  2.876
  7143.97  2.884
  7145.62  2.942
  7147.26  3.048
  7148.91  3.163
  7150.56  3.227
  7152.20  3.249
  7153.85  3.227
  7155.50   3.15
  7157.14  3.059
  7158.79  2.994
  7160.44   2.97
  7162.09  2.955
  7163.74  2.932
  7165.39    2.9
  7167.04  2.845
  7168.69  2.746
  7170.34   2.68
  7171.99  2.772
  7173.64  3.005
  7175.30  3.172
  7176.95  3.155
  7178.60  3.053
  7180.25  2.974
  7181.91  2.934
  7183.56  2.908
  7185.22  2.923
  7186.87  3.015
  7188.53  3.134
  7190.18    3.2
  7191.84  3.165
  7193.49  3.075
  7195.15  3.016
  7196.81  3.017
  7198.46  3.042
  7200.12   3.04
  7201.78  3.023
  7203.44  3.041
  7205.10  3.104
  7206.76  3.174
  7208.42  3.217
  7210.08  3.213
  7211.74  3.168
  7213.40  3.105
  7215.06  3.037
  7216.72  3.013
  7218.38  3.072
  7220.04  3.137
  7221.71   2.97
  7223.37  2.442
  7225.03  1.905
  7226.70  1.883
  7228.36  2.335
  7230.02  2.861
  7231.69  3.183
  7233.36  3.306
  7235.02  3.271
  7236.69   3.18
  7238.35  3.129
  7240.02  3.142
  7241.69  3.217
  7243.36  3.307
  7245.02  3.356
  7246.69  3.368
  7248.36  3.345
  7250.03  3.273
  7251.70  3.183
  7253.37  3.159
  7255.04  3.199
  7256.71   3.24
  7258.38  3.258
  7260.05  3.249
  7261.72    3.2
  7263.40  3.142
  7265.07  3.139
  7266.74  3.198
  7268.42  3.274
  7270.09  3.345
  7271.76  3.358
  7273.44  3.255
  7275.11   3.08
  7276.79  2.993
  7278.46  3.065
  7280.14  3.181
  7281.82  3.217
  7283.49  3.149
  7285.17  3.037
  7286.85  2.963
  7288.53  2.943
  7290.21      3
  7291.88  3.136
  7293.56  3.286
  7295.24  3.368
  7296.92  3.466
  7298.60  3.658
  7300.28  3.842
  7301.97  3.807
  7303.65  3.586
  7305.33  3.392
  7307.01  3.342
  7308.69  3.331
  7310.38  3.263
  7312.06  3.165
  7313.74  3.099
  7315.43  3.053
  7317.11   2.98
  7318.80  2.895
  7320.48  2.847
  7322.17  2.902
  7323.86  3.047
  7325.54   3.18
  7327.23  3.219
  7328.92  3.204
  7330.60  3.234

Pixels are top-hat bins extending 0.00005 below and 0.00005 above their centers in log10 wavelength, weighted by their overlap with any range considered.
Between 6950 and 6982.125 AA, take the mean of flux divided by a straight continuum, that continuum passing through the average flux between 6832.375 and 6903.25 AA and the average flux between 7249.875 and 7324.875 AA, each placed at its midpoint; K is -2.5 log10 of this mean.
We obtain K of -0.14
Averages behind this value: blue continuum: 3.26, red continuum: 3.21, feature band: 3.7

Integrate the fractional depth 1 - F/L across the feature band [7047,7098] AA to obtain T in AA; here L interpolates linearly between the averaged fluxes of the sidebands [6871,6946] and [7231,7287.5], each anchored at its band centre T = 1.9 AA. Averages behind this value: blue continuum 3.24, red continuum 3.21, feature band 3.11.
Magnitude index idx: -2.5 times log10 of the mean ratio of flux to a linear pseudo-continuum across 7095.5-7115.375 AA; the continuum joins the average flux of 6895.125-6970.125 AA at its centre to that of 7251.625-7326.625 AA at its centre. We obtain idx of 0.11 mag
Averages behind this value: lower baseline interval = 3.39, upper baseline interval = 3.21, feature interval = 2.99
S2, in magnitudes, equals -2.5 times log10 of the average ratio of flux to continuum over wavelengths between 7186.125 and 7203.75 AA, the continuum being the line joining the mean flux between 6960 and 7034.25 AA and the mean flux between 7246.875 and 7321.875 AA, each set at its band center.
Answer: 0.08 mag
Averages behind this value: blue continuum 3.44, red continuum 3.23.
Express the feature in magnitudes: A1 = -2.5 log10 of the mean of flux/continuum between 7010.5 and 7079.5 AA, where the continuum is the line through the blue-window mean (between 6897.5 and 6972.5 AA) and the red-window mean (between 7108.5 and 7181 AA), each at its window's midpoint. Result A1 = 0.002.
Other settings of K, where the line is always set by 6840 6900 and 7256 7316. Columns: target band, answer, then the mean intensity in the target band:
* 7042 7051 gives 0.02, 3.21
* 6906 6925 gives 0.03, 3.19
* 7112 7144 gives 0.08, 3.03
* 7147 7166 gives 0.06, 3.07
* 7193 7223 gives 0.06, 3.07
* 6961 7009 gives -0.07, 3.47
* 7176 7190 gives 0.08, 3.02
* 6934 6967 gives -0.13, 3.68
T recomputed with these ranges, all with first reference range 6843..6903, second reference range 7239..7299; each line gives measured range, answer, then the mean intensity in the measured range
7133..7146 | 1.0 AA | 2.97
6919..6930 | 0.5 AA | 3.12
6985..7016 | -0.9 AA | 3.34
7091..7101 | 0.7 AA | 3.03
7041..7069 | 1.0 AA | 3.12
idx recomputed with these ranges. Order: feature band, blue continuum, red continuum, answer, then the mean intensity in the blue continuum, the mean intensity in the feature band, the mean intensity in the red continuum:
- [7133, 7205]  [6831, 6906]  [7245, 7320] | 0.08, 3.26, 3.01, 3.24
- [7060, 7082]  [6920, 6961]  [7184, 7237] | 0.03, 3.39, 3.11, 2.97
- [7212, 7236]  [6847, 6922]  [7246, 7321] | 0.14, 3.24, 2.83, 3.23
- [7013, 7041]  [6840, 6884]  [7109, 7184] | -0.06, 3.22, 3.26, 3.01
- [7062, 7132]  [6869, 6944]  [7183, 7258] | 0.02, 3.24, 3.07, 3.05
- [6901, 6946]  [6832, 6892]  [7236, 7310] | 0.03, 3.29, 3.19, 3.26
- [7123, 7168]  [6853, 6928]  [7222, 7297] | 0.03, 3.2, 3.04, 3.1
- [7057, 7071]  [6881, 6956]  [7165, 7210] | 0.03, 3.27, 3.05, 3.02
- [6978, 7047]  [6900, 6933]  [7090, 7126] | -0.08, 3.15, 3.32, 3.02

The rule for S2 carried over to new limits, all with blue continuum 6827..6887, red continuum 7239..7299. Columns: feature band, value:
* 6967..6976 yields -0.01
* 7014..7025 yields -0.04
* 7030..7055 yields 0.02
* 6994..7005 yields -0.03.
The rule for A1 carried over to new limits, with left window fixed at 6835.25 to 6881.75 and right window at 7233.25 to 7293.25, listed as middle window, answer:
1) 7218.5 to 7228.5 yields 0.27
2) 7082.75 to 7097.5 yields 0.04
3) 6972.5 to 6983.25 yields -0.04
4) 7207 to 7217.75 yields 0.02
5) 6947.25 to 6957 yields -0.09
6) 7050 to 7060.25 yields 0.04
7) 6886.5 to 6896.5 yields -0.10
